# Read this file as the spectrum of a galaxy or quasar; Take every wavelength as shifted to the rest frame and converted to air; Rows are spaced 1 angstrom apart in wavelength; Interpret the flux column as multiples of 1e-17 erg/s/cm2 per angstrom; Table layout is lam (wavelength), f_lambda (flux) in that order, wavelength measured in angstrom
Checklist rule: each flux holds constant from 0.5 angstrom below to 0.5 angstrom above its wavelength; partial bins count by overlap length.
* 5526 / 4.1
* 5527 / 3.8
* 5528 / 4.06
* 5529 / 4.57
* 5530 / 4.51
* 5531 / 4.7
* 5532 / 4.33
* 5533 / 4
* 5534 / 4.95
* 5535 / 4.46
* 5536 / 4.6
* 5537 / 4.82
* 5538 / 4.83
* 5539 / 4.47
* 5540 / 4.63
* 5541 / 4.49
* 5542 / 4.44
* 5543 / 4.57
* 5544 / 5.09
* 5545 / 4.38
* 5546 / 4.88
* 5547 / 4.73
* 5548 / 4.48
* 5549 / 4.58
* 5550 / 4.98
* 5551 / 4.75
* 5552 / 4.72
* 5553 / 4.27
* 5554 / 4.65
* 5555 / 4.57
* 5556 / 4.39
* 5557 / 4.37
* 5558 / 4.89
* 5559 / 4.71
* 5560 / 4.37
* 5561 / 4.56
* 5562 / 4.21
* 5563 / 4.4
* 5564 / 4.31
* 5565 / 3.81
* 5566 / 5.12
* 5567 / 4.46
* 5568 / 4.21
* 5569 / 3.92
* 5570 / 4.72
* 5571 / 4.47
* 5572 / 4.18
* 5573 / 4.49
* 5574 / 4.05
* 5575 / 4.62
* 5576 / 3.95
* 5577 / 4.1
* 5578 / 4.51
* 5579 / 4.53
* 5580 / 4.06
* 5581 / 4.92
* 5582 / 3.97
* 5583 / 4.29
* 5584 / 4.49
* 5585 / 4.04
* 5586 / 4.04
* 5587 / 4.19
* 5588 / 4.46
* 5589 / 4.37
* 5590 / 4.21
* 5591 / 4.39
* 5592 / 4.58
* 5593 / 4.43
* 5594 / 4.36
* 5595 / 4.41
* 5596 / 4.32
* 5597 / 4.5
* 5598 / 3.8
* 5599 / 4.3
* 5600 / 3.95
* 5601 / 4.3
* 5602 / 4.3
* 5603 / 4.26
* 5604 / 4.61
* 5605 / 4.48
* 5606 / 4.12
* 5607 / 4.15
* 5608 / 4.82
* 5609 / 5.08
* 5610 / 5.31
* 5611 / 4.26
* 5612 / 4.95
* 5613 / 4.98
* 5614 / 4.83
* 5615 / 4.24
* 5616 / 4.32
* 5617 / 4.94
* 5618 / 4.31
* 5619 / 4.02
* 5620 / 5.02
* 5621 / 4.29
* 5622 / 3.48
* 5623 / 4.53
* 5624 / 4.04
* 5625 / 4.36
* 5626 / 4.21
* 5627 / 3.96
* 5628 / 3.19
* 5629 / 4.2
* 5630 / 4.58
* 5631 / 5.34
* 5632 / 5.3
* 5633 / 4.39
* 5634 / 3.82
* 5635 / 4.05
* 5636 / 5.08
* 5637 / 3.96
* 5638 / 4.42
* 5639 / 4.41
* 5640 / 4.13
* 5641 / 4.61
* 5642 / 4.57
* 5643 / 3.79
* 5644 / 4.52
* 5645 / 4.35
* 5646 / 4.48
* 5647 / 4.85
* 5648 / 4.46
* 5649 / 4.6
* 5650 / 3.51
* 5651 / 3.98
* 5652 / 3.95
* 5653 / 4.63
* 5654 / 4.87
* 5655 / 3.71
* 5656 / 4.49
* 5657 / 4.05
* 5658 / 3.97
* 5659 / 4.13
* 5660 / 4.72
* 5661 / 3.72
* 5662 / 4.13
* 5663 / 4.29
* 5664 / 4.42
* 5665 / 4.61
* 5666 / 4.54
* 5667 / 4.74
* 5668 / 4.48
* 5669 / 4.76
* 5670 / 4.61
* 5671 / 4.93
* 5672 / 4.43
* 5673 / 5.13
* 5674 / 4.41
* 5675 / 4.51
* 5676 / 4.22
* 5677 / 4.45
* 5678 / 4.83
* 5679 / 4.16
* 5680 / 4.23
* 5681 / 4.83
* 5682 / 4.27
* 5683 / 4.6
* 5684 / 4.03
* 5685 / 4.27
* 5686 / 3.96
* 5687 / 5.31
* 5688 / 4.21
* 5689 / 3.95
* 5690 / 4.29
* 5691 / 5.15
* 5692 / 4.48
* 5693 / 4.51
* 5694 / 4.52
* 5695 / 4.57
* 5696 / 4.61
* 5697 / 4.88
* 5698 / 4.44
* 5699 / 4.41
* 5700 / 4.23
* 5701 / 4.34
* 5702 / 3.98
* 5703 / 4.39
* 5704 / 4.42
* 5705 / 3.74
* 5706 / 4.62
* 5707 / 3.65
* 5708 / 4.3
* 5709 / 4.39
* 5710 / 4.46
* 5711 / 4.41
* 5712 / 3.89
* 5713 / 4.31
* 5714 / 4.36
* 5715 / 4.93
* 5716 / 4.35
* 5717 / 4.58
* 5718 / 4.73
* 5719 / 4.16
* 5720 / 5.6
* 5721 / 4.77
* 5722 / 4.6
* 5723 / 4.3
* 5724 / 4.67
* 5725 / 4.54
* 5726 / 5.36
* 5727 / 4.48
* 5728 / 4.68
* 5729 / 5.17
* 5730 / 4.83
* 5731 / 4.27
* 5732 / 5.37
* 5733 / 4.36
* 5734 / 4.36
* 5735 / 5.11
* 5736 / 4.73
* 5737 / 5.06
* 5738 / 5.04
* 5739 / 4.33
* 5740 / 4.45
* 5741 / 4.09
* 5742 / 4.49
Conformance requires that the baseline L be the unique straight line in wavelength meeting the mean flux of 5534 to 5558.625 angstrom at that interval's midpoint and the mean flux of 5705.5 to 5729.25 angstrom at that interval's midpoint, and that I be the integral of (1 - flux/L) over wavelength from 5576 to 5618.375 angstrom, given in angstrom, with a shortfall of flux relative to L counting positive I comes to 1.8 angstrom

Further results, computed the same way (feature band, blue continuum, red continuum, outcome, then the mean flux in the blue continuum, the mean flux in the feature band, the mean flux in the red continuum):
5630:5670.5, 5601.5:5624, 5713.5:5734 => 1.60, 4.5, 4.39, 4.7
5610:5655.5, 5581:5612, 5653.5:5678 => 0.34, 4.38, 4.38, 4.44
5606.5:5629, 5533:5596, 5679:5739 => 0.33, 4.46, 4.42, 4.52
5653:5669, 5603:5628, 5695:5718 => 0.20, 4.44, 4.35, 4.36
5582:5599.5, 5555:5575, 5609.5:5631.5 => 0.49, 4.41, 4.3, 4.43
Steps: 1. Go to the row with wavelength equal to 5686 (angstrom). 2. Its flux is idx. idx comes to 3.96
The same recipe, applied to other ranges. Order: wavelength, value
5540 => 4.63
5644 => 4.52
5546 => 4.88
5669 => 4.76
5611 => 4.26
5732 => 5.37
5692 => 4.48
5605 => 4.48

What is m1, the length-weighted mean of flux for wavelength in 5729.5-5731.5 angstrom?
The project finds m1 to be 4.55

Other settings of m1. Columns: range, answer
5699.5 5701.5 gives 4.29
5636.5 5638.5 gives 4.19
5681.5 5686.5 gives 4.23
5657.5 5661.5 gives 4.13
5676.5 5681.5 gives 4.5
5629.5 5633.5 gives 4.9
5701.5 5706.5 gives 4.23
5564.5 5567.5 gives 4.46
